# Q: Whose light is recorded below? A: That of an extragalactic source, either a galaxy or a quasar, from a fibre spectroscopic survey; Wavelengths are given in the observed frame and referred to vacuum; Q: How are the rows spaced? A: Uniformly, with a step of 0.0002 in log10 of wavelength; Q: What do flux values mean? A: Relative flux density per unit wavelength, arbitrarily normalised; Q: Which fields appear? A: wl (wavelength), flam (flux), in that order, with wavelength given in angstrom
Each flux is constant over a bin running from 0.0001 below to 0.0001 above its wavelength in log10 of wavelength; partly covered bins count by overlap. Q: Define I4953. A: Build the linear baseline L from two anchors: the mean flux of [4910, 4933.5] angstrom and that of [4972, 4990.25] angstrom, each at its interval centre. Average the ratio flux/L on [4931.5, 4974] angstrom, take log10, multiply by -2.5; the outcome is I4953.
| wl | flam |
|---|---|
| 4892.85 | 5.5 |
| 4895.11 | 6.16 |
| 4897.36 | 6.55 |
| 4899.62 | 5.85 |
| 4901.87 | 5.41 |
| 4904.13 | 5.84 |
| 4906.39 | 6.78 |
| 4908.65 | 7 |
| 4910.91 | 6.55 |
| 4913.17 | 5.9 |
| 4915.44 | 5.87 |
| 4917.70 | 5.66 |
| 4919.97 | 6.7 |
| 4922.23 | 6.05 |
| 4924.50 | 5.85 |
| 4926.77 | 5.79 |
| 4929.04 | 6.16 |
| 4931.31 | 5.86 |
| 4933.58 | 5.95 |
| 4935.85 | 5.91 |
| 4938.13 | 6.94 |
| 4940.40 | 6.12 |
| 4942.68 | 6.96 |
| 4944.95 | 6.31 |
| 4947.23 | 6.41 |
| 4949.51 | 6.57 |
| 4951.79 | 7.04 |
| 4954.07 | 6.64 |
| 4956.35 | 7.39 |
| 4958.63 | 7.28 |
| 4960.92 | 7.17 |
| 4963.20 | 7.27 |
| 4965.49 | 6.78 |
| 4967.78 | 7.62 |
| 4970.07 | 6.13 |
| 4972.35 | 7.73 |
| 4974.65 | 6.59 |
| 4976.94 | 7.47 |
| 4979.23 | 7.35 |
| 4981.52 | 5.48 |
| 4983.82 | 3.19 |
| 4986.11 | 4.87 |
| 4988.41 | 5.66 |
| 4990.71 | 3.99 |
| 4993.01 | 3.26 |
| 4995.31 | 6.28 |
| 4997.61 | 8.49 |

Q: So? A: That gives -0.14 mag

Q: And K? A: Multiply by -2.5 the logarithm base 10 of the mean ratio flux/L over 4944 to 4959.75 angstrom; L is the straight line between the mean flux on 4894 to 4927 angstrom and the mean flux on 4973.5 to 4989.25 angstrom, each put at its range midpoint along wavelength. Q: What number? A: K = -0.148 mag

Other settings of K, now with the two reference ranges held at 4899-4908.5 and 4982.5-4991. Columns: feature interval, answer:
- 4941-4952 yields -0.246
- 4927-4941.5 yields -0.119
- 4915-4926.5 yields -0.048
